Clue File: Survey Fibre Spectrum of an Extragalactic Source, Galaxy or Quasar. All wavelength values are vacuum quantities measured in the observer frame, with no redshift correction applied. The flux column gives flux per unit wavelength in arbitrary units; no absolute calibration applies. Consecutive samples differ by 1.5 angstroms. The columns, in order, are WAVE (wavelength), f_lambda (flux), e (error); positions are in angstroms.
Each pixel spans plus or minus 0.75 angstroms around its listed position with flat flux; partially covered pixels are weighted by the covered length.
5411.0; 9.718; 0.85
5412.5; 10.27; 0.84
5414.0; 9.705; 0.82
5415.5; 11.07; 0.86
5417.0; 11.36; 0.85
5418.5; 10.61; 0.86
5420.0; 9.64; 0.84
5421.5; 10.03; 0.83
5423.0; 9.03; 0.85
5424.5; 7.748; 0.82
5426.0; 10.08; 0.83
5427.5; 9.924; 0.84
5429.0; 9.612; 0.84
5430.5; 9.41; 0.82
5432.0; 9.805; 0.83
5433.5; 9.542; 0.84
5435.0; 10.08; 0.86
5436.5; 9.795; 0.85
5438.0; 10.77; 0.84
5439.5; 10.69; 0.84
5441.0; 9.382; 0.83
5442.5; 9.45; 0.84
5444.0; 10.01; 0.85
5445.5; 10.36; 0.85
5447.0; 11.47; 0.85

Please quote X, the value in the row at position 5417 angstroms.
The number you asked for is 11.36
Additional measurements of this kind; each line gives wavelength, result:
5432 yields 9.805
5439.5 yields 10.69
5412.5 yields 10.27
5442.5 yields 9.45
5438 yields 10.77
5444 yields 10.01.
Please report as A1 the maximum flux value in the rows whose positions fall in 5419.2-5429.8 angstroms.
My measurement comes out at 10.08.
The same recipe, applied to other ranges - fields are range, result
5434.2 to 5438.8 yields 10.77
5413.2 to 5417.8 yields 11.36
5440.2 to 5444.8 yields 10.01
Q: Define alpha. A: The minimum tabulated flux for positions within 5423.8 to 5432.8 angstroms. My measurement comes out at 7.748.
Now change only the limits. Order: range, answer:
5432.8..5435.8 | 9.542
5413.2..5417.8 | 9.705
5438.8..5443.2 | 9.382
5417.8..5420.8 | 9.64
